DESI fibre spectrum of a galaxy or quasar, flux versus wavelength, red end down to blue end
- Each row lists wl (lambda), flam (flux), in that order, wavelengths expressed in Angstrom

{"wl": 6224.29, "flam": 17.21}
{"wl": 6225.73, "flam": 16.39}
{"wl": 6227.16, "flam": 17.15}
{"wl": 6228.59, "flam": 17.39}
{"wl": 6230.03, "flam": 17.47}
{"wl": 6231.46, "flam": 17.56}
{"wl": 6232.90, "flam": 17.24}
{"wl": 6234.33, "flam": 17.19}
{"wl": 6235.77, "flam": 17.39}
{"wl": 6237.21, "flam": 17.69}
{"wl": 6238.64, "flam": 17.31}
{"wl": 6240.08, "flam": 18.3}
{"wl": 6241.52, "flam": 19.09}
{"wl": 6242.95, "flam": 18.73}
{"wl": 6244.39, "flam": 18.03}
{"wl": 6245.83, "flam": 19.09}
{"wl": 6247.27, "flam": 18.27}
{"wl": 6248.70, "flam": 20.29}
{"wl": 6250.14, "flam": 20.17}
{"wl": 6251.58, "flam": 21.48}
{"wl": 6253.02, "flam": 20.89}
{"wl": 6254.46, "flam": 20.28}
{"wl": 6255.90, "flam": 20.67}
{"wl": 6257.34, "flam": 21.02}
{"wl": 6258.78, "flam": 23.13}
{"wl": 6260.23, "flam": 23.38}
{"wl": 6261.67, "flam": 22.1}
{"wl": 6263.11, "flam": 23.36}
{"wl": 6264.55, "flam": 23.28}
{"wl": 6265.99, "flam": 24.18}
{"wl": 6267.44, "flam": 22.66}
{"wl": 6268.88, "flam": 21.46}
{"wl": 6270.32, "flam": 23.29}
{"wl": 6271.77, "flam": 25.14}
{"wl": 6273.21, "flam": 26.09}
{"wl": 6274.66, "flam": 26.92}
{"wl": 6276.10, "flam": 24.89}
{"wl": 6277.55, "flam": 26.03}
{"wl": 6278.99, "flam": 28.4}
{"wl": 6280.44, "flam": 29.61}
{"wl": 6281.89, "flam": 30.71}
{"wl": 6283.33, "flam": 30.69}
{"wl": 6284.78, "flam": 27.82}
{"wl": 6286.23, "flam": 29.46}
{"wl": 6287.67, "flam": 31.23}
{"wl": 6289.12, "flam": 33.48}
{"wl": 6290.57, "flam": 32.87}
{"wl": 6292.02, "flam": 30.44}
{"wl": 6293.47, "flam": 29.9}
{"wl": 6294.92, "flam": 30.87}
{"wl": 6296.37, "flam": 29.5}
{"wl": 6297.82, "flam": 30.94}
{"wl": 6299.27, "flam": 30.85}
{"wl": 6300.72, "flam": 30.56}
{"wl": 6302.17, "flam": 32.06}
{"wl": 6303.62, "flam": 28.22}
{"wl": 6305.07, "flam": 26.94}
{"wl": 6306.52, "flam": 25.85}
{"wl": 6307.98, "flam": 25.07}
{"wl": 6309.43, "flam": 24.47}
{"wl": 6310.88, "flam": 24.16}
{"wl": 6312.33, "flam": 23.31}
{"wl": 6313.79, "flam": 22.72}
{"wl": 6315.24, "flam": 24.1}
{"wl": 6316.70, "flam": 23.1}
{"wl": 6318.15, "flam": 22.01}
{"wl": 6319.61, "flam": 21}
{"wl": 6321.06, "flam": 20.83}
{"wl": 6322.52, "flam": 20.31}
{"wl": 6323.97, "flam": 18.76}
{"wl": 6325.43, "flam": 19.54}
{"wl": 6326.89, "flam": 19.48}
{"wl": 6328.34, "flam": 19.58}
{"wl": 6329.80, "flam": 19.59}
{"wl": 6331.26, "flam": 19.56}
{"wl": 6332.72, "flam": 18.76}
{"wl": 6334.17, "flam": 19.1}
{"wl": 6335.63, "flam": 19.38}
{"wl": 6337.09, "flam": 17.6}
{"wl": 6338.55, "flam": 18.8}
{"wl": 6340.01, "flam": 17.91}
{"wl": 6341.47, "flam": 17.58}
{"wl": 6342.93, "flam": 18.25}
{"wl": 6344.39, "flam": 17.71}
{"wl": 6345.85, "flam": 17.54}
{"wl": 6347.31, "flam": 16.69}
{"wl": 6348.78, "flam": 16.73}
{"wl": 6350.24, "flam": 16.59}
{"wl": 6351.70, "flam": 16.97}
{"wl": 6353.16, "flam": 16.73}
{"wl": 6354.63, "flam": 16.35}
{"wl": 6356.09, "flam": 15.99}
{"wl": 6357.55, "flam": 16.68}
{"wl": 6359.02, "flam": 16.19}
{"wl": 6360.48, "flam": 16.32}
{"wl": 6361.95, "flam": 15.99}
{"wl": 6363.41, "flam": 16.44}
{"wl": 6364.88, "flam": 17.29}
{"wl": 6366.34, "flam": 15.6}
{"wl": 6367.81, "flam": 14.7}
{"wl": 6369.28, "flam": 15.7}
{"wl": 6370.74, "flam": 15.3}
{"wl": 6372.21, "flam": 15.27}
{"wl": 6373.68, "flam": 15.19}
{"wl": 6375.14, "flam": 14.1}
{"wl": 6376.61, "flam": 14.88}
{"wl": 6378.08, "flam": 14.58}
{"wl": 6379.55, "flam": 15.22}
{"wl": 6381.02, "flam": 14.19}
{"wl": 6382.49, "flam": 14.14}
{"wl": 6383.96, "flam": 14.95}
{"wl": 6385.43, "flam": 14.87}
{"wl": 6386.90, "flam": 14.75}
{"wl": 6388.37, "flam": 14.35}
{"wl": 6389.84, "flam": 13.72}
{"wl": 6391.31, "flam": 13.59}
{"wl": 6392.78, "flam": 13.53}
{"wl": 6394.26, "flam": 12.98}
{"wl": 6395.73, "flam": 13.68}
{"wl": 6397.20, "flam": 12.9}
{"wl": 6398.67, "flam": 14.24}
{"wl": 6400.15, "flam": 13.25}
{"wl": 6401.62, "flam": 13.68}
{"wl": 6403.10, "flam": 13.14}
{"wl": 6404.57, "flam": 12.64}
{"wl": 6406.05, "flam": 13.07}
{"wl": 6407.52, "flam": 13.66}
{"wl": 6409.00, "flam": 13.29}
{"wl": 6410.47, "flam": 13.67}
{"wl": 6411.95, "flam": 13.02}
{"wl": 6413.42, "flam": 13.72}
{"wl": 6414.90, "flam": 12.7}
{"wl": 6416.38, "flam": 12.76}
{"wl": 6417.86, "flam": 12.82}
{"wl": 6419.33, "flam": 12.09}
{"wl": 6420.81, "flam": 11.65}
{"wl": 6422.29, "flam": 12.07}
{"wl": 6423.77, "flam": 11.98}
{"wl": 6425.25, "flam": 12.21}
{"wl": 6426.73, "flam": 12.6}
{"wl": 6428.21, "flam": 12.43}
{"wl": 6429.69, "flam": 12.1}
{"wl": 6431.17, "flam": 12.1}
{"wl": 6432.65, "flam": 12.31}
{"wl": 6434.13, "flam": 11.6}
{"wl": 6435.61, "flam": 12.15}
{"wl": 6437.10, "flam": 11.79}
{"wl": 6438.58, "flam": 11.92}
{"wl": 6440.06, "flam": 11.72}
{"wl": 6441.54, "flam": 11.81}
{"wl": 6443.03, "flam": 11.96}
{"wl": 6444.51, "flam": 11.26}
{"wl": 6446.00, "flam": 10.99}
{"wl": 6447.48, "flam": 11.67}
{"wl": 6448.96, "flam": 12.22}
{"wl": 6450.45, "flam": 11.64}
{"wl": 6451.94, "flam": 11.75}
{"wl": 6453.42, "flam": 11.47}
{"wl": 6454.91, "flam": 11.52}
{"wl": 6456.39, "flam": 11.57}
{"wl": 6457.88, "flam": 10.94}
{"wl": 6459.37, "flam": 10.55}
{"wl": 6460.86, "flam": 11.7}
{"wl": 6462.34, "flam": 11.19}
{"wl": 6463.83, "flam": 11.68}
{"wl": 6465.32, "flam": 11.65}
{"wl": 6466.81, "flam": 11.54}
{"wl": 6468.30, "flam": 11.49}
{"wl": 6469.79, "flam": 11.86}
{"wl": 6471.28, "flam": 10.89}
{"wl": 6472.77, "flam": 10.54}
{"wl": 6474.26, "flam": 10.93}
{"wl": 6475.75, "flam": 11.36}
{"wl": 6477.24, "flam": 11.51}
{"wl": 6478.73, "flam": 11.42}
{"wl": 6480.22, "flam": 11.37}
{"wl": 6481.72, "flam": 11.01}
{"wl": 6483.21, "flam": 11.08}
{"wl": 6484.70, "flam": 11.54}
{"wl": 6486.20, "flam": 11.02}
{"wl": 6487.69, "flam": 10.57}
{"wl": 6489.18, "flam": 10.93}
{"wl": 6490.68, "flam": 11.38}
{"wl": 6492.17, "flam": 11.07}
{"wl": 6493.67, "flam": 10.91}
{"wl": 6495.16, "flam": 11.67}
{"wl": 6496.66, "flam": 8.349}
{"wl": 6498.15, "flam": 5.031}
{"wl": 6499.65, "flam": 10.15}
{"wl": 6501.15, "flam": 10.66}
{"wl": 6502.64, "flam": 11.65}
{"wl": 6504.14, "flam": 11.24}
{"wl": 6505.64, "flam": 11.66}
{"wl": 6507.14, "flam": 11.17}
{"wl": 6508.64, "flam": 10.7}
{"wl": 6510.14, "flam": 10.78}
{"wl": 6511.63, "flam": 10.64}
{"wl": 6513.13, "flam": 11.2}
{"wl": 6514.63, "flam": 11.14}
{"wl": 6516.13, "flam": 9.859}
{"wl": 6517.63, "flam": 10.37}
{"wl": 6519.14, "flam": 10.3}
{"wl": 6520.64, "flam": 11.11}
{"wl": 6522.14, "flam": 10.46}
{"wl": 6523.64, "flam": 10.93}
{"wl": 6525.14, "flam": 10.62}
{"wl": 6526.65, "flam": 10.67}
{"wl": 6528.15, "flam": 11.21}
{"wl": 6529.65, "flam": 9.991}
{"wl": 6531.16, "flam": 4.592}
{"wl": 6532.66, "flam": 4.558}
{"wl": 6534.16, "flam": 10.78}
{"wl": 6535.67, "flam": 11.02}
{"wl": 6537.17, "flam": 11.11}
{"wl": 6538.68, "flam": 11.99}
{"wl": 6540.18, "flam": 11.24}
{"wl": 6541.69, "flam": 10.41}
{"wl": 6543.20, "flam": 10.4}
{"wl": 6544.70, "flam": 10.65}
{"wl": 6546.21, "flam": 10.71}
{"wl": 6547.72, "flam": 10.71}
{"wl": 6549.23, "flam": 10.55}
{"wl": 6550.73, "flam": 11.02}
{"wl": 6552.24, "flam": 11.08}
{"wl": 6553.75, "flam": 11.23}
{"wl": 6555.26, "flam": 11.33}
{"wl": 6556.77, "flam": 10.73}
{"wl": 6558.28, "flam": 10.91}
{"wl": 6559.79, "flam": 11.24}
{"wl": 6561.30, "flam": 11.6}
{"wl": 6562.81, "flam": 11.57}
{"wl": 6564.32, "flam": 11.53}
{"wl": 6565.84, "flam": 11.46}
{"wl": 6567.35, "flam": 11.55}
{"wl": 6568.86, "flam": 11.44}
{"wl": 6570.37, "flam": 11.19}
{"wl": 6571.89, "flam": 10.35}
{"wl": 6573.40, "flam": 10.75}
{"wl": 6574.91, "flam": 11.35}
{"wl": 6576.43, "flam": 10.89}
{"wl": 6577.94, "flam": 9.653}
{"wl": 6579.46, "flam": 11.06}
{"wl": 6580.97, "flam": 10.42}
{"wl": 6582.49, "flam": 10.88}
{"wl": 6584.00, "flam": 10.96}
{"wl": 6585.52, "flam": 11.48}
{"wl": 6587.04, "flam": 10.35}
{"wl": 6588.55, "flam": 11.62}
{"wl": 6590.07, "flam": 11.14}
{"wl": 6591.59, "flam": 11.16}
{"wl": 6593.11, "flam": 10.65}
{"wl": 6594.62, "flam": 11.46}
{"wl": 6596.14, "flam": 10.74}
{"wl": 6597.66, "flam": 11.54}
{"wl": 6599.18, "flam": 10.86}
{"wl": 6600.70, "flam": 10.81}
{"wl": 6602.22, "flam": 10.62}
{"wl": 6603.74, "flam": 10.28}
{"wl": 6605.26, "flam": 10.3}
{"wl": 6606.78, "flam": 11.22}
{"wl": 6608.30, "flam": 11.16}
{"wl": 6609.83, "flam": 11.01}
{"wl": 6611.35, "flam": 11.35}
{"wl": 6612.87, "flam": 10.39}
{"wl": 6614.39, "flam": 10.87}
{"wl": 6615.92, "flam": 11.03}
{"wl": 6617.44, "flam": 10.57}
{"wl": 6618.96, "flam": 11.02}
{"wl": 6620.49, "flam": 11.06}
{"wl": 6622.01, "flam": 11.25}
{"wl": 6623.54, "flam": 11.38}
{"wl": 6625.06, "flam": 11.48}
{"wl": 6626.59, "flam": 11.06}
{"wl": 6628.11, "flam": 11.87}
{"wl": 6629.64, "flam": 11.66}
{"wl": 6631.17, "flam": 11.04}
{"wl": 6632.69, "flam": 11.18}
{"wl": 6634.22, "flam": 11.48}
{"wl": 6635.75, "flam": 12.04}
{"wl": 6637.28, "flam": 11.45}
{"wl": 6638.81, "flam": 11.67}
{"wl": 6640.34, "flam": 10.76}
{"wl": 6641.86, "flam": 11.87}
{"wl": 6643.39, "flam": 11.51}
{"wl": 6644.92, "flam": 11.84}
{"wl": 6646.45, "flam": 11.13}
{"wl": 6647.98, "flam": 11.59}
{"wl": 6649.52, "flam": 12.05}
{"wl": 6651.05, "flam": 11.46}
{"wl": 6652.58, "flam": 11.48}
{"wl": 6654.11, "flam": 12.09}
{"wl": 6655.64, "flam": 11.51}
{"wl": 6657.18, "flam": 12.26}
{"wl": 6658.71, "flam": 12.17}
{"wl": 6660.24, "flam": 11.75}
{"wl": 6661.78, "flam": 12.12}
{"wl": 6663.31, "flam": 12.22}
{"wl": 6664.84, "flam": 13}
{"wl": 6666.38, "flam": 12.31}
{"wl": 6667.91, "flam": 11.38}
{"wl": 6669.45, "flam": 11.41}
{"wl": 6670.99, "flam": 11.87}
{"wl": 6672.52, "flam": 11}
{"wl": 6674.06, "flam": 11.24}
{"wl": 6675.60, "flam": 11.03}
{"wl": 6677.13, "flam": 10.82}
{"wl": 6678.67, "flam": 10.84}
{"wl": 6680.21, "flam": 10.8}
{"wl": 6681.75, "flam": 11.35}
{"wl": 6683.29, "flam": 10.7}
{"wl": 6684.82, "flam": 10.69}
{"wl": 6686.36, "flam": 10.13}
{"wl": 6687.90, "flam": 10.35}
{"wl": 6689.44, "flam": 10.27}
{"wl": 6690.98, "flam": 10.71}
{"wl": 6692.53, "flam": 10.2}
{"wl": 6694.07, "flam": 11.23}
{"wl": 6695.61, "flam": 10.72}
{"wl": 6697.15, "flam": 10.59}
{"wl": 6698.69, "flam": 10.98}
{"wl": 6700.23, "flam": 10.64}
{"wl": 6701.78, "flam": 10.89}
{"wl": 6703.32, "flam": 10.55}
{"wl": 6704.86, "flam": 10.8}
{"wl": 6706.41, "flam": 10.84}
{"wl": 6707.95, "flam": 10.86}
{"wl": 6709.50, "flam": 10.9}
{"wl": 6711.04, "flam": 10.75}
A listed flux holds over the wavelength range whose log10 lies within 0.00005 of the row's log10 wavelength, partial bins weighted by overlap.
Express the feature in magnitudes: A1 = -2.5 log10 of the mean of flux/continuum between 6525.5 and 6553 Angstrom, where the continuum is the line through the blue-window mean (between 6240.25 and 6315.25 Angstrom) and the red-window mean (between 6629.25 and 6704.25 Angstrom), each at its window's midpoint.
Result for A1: 0.48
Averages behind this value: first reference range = 25.3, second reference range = 11.3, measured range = 10.2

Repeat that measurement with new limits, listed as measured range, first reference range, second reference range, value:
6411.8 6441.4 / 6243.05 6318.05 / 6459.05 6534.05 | 0.25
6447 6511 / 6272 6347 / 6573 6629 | 0.44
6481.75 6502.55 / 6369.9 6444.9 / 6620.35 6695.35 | 0.21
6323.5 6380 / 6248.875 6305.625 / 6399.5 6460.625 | 0.15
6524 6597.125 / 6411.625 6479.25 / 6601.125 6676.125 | 0.08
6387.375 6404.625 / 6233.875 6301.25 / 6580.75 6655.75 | 0.40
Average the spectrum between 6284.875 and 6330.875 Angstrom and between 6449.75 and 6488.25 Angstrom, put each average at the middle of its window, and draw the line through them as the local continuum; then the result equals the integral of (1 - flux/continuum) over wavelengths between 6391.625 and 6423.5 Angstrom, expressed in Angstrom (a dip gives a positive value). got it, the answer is 7.1 Angstrom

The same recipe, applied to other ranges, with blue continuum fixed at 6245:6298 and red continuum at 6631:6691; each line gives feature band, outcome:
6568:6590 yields 5.3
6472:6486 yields 5.3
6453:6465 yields 4.7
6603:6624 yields 3.5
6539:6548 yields 2.8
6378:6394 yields 5.3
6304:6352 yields 6.3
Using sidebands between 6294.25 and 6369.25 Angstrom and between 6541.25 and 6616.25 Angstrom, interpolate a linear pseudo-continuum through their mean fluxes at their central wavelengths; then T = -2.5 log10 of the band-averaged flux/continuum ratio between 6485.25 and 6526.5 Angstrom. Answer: 0.29 mag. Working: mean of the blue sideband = 20.7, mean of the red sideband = 11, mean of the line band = 10.6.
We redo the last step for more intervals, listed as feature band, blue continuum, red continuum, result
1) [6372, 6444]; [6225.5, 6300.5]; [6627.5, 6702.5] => 0.41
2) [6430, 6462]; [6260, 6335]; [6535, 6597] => 0.44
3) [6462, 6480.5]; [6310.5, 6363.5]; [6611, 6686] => 0.35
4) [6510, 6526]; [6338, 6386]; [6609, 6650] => 0.24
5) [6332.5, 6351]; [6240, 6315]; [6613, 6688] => 0.27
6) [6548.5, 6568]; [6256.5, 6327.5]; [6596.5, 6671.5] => 0.29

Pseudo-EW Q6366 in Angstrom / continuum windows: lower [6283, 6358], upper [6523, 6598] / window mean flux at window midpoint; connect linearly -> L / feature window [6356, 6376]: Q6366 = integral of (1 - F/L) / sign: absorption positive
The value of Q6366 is 4.73 Angstrom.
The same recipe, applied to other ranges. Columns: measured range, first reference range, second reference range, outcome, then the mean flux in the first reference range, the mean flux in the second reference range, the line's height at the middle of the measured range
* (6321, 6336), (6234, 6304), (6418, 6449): 0.5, 24.7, 11.9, 20.1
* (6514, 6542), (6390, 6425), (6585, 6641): 4.2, 13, 11.1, 11.9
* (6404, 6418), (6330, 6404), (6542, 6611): 1.5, 15.8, 11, 14.8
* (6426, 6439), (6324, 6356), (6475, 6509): 1.4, 18.1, 10.8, 13.6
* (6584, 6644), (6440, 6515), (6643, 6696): 0.7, 11.1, 11.4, 11.3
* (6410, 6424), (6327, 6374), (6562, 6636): 2.6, 17.2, 11.1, 15.5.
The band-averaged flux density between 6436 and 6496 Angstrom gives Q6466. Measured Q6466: 11.4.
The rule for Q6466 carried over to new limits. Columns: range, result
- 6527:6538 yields 9.12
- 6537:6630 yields 11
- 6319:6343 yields 19.2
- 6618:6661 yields 11.5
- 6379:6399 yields 14.1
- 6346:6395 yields 15.4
